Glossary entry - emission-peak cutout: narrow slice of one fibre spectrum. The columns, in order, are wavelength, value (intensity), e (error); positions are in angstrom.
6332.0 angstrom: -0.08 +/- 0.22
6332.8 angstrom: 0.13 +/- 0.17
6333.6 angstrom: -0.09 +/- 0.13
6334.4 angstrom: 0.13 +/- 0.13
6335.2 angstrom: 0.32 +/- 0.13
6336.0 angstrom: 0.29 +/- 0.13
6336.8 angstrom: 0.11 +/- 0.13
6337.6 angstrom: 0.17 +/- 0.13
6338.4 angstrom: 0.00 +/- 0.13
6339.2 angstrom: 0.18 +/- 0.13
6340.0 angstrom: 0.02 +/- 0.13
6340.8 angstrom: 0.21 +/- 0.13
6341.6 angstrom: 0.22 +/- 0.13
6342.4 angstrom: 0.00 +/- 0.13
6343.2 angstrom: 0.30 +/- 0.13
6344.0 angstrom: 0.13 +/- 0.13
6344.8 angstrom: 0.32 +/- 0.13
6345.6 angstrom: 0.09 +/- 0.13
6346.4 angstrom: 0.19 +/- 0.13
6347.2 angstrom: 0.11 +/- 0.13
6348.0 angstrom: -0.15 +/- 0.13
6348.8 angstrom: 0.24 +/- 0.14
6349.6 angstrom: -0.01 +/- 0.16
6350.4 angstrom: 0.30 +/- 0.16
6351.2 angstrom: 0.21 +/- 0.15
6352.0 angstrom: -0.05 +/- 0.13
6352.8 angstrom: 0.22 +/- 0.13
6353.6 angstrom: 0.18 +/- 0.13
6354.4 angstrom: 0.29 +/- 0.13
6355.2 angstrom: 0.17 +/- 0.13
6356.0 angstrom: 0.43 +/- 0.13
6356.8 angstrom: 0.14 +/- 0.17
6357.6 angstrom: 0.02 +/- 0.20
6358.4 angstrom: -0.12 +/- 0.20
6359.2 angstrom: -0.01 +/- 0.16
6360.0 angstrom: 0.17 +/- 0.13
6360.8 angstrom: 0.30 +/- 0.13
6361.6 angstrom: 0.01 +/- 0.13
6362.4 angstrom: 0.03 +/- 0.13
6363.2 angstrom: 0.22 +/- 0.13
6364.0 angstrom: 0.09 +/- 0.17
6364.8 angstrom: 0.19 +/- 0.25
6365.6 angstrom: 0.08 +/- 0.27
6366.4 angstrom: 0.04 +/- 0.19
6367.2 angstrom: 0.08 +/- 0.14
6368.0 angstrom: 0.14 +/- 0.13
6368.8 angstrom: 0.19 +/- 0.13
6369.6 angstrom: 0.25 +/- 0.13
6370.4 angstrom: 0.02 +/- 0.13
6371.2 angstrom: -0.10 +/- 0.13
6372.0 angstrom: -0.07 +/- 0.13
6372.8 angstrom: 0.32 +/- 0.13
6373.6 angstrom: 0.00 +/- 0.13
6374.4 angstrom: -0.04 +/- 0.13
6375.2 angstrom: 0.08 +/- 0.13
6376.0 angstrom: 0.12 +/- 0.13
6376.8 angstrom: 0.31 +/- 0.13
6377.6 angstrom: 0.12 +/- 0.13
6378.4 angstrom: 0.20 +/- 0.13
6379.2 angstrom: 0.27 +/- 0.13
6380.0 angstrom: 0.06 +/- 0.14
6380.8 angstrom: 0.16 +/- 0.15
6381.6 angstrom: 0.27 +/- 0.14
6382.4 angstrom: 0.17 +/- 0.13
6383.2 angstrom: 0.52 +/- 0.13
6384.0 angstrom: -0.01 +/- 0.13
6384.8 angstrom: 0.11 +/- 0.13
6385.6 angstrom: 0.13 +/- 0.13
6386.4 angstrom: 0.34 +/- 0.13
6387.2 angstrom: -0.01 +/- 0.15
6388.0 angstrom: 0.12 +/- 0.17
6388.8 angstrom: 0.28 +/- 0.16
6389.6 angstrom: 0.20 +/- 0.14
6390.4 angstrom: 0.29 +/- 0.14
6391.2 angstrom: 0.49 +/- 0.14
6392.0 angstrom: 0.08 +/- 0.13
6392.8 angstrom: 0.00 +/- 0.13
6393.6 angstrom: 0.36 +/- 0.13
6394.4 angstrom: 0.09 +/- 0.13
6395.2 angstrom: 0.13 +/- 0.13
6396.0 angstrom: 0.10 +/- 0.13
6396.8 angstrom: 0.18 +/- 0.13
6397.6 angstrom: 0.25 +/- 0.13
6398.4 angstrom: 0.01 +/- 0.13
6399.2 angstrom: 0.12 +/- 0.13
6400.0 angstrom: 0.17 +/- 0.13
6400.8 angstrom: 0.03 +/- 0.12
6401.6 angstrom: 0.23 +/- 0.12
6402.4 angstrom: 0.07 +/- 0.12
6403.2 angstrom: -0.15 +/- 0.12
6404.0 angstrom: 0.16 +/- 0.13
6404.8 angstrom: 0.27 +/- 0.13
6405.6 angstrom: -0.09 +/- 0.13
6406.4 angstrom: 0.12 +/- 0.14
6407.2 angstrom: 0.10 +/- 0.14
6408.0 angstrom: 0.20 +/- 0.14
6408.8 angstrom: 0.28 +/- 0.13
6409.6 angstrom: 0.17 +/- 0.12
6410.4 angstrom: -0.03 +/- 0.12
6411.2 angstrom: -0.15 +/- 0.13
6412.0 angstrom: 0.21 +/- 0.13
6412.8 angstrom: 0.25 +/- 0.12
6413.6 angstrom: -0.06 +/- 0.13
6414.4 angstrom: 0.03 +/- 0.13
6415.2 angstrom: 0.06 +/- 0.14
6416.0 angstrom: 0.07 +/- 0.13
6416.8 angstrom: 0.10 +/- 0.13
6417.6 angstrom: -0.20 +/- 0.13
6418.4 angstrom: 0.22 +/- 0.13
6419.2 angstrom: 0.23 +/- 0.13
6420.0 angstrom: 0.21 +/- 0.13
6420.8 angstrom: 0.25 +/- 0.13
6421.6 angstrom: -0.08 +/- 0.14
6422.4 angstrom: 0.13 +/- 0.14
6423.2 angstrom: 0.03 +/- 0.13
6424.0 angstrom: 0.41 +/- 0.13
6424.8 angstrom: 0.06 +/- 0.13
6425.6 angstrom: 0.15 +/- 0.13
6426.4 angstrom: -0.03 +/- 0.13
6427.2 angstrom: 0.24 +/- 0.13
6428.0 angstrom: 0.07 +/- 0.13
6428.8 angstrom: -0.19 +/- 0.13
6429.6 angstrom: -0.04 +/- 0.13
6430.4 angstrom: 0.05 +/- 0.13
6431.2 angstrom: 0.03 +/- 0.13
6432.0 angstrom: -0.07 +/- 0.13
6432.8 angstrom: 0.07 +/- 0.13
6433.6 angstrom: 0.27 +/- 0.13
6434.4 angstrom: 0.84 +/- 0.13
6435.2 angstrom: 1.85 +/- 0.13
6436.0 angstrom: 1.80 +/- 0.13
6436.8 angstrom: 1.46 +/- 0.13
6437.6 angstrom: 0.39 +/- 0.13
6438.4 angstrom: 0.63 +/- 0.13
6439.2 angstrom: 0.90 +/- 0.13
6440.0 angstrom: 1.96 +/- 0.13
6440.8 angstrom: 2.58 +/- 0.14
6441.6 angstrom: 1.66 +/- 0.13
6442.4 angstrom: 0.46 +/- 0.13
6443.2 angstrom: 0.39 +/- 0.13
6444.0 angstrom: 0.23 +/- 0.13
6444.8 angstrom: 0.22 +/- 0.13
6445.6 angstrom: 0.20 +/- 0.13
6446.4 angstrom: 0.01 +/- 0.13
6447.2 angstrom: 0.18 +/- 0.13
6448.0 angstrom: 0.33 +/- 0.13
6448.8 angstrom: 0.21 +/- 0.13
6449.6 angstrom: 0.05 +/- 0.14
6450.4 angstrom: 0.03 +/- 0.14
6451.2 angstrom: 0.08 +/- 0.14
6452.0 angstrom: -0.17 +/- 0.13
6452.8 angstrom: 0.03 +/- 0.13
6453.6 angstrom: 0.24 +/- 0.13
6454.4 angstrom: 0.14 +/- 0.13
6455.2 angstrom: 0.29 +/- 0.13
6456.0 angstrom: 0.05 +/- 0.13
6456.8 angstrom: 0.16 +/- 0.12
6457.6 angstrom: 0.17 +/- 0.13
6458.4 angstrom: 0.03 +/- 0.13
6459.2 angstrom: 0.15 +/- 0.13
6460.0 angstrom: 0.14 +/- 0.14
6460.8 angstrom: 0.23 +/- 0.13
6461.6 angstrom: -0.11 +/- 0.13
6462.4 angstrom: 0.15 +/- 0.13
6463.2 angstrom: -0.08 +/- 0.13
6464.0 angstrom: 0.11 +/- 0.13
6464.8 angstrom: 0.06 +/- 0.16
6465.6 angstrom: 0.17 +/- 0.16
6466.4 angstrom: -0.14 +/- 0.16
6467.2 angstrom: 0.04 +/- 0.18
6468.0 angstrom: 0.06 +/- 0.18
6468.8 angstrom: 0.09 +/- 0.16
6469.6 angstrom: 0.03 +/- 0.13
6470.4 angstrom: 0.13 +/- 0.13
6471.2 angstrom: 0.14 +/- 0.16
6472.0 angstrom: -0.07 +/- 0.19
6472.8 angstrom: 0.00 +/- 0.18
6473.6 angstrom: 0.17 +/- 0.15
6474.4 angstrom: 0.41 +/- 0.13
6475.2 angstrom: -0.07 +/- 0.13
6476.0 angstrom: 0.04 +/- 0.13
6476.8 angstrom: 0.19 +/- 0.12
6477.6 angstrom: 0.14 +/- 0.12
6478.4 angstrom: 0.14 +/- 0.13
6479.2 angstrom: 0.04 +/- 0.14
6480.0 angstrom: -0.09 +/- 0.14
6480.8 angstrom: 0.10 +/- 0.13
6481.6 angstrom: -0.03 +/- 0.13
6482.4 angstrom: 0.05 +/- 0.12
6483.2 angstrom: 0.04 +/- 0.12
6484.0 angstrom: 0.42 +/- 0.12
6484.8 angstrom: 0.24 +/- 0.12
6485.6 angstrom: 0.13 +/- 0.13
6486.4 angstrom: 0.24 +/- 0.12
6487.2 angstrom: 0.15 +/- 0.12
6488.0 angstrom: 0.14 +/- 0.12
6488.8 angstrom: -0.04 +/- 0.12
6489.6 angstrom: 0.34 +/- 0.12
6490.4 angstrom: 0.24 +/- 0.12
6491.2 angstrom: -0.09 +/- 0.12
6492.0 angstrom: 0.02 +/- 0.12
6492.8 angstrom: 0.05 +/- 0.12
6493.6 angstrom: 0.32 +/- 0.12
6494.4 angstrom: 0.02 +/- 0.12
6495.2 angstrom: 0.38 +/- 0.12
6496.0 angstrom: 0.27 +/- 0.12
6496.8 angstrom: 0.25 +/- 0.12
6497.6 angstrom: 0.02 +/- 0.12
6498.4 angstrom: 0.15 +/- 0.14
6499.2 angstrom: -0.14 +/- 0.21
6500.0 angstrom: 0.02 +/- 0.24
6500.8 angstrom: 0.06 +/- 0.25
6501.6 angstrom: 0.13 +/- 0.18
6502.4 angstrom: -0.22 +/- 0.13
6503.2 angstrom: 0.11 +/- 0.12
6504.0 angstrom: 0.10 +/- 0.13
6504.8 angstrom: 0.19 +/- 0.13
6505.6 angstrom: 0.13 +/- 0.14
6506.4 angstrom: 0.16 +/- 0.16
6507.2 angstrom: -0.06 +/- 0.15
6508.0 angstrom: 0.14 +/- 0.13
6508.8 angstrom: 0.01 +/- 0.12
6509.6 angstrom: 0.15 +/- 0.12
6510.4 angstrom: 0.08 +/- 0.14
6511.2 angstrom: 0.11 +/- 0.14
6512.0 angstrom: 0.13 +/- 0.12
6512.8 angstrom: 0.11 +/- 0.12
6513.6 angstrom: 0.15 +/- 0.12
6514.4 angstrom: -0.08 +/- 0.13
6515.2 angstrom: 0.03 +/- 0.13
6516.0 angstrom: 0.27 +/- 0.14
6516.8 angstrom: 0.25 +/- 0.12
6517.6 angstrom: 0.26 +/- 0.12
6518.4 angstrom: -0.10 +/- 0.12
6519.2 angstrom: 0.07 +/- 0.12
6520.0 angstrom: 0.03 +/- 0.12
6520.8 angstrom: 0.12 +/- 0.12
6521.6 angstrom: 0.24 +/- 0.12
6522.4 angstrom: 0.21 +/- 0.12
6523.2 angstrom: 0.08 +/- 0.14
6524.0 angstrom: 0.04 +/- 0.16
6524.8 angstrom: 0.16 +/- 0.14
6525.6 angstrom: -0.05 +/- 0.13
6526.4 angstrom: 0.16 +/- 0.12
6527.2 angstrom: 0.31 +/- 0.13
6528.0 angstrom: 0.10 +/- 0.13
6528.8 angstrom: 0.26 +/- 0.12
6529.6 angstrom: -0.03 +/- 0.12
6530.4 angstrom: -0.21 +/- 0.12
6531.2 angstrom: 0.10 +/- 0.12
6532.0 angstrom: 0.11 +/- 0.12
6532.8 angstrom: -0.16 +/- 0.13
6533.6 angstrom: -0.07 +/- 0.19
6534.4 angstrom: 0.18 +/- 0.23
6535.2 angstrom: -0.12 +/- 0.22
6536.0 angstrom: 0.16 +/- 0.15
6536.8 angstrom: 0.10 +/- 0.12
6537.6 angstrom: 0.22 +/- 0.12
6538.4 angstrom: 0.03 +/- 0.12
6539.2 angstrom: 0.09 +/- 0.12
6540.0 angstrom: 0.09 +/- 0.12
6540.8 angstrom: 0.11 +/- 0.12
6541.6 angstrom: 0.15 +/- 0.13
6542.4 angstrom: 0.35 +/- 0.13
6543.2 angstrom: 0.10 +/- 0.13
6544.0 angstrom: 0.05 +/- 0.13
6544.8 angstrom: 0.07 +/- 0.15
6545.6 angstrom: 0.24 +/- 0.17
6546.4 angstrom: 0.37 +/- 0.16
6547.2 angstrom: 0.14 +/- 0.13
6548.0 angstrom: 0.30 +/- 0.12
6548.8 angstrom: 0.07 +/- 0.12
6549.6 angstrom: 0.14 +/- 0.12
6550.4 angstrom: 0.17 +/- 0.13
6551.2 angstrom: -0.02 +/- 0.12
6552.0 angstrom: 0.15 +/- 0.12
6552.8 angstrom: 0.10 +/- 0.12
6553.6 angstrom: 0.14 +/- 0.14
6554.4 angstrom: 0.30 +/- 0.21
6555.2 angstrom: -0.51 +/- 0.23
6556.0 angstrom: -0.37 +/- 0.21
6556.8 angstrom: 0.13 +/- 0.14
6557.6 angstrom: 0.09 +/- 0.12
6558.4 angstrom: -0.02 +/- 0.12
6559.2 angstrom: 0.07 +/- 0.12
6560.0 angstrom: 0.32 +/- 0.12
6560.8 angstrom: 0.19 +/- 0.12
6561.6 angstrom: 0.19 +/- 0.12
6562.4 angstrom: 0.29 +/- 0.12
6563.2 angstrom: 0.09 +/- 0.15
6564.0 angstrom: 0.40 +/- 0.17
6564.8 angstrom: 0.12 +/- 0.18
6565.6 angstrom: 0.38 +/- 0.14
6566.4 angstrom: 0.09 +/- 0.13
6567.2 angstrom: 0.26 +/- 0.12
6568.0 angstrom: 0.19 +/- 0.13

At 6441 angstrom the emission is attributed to [O II]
